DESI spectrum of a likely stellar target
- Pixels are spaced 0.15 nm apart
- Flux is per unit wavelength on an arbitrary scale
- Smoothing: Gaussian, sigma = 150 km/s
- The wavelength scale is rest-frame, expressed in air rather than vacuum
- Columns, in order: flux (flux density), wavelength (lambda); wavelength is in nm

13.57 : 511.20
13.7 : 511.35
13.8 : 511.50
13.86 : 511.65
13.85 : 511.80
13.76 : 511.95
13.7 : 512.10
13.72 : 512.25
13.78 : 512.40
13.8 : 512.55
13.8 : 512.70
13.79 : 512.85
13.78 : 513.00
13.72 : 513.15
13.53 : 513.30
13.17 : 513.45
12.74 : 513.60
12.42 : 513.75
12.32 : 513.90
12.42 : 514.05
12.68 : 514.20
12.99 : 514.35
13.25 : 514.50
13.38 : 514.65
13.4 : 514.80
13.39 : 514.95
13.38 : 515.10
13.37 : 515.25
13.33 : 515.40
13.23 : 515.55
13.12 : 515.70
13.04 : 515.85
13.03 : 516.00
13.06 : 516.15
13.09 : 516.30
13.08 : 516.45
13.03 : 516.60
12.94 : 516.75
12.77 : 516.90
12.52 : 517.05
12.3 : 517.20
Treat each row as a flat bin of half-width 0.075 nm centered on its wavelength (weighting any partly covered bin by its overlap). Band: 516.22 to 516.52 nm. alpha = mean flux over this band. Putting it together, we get 13.1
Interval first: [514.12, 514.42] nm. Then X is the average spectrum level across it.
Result 12.8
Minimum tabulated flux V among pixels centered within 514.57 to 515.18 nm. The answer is 13.38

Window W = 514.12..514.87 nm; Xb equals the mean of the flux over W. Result 13.1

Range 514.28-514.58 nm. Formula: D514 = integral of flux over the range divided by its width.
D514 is 13.1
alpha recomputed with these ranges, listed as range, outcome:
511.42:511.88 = 13.8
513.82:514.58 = 12.7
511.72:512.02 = 13.8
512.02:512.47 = 13.7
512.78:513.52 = 13.6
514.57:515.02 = 13.4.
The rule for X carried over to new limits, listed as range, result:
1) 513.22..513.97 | 12.8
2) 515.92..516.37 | 13.1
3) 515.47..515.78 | 13.2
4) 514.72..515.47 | 13.4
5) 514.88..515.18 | 13.4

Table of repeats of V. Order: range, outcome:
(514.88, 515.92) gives 13.04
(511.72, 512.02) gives 13.76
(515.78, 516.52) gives 13.03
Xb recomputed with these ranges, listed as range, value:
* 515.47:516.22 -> 13.1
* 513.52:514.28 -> 12.5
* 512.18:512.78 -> 13.8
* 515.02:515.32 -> 13.4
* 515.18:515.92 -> 13.2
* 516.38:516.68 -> 13.1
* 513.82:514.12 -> 12.4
